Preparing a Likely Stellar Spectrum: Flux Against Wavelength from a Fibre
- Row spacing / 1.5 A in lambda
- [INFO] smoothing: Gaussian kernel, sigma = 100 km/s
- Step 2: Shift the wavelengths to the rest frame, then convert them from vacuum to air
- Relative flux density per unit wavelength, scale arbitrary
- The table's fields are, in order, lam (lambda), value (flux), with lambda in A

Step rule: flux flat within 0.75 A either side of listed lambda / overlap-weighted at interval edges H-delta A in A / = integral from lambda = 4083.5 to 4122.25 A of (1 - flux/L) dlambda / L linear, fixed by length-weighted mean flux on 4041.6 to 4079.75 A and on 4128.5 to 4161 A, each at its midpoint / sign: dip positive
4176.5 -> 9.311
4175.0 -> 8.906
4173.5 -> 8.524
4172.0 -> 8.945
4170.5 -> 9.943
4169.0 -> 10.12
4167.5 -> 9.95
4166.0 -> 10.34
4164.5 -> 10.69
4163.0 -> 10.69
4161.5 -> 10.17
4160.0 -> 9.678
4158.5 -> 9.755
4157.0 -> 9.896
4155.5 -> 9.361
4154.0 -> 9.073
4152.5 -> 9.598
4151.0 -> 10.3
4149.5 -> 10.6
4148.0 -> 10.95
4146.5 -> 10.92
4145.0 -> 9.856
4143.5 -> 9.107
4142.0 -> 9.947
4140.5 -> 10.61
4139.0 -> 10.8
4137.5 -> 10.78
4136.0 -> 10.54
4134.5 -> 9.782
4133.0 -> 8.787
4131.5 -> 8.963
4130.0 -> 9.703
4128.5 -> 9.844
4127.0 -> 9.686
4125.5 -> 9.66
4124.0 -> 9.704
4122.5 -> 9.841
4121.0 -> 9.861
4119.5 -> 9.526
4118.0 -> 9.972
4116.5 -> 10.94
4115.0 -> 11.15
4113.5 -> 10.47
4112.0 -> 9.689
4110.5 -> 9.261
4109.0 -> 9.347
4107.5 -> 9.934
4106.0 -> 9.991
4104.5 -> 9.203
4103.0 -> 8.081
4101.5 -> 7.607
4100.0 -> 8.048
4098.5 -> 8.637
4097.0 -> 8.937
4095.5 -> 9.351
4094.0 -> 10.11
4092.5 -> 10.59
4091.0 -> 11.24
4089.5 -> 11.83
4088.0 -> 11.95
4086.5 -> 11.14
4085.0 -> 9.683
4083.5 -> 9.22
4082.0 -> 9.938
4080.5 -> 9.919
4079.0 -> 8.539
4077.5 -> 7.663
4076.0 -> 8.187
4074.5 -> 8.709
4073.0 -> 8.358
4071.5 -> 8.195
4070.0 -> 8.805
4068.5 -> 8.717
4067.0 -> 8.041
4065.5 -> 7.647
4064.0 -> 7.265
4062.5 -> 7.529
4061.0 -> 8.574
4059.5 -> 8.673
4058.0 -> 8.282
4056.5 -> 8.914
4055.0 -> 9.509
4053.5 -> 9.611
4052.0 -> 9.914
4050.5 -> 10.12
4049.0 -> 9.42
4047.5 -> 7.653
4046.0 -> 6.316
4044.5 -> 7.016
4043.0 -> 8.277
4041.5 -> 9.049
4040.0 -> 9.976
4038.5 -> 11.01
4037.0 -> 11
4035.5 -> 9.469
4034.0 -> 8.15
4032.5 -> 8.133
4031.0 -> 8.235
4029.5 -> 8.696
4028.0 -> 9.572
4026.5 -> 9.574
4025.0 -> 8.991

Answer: -2.8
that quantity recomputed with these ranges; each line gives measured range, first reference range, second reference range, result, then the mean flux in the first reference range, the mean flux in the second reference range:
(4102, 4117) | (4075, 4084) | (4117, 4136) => -0.57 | 8.9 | 9.66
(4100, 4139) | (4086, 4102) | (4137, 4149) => 1.90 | 9.97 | 10.4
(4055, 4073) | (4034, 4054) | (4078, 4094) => 2.58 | 9.1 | 10.3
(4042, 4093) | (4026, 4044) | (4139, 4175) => 2.44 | 9.23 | 9.95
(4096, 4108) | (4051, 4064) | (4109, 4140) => 0.96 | 8.81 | 9.94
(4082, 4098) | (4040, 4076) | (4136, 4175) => -2.44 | 8.49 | 10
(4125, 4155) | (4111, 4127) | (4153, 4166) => 0.05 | 10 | 9.93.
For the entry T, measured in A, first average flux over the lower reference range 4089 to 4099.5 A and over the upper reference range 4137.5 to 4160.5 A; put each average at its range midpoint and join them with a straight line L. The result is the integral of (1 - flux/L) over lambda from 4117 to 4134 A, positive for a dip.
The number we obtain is 0.7 A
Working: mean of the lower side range 10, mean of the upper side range 10.1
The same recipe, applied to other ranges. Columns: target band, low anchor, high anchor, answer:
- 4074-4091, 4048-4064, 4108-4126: -0.71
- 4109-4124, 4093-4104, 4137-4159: -1.29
